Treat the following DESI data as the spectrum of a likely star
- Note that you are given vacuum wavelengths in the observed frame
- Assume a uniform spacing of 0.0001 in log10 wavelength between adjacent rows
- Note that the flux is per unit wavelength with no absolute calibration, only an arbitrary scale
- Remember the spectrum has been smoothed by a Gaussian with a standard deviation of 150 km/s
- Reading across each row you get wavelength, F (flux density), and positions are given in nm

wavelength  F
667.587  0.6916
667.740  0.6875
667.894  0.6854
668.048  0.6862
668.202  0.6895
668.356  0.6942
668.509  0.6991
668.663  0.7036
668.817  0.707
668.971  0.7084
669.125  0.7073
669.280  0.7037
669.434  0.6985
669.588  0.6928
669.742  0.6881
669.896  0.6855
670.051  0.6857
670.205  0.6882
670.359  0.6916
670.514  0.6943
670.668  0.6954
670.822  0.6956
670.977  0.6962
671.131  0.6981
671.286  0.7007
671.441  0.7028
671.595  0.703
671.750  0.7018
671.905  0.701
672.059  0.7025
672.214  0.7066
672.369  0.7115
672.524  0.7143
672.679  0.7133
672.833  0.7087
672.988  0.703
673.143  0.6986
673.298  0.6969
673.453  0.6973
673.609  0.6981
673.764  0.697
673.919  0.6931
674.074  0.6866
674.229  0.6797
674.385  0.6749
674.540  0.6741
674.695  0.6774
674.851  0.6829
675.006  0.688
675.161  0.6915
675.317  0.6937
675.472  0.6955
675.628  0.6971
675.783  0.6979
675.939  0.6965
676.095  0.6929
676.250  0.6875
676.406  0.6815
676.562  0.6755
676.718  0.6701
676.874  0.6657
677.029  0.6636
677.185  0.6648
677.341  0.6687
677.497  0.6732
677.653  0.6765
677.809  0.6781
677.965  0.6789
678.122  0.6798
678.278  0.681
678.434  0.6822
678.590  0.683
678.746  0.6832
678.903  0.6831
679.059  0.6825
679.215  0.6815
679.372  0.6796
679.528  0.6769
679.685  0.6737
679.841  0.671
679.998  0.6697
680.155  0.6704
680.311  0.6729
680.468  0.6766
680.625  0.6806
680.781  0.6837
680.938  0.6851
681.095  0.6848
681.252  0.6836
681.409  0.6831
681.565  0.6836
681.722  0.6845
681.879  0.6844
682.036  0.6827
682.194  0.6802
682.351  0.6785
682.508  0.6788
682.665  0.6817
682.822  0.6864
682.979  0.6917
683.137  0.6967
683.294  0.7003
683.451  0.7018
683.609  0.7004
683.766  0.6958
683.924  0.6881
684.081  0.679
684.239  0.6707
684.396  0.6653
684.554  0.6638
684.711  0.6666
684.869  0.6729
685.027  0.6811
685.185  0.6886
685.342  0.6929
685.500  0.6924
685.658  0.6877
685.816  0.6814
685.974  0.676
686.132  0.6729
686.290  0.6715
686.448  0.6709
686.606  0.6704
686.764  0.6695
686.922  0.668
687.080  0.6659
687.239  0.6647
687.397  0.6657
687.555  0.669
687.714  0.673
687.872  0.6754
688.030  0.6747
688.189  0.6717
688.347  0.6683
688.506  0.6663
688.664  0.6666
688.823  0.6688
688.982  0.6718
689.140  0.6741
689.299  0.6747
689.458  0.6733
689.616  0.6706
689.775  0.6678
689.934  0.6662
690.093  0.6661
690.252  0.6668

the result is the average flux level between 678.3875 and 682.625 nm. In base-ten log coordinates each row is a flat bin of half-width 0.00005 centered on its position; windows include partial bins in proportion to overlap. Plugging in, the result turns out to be 0.68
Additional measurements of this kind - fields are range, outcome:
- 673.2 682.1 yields 0.682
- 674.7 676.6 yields 0.69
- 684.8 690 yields 0.673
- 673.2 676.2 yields 0.69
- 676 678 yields 0.675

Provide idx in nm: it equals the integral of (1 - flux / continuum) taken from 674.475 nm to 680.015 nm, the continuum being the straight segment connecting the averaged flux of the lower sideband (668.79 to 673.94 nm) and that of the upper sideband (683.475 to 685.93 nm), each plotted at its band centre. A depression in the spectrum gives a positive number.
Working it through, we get 0.089 nm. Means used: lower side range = 0.7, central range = 0.681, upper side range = 0.682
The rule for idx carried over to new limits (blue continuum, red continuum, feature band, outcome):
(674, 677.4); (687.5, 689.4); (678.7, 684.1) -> -0.05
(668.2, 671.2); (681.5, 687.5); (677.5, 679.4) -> 0.02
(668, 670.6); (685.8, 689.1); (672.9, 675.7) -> -0.01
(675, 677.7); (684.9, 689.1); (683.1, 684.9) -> -0.02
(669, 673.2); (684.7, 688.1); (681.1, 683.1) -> 0.00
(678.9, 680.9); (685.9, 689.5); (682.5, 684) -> -0.04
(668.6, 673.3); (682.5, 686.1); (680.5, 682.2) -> 0.01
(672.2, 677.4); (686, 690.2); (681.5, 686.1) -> -0.05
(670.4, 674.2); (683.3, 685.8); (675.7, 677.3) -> 0.04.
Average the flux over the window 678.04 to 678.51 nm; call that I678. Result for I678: 0.68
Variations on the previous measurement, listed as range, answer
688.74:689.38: 0.672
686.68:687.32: 0.667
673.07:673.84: 0.697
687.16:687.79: 0.668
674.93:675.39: 0.691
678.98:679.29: 0.684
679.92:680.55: 0.672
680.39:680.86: 0.681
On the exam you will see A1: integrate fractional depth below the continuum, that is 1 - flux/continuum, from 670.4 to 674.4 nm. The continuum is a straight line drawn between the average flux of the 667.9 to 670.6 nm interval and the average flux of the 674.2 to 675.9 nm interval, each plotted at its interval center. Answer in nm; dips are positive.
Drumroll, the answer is -0.049 nm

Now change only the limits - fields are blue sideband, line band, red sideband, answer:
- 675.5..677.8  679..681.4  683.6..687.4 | 0.001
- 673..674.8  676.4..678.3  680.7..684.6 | 0.039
